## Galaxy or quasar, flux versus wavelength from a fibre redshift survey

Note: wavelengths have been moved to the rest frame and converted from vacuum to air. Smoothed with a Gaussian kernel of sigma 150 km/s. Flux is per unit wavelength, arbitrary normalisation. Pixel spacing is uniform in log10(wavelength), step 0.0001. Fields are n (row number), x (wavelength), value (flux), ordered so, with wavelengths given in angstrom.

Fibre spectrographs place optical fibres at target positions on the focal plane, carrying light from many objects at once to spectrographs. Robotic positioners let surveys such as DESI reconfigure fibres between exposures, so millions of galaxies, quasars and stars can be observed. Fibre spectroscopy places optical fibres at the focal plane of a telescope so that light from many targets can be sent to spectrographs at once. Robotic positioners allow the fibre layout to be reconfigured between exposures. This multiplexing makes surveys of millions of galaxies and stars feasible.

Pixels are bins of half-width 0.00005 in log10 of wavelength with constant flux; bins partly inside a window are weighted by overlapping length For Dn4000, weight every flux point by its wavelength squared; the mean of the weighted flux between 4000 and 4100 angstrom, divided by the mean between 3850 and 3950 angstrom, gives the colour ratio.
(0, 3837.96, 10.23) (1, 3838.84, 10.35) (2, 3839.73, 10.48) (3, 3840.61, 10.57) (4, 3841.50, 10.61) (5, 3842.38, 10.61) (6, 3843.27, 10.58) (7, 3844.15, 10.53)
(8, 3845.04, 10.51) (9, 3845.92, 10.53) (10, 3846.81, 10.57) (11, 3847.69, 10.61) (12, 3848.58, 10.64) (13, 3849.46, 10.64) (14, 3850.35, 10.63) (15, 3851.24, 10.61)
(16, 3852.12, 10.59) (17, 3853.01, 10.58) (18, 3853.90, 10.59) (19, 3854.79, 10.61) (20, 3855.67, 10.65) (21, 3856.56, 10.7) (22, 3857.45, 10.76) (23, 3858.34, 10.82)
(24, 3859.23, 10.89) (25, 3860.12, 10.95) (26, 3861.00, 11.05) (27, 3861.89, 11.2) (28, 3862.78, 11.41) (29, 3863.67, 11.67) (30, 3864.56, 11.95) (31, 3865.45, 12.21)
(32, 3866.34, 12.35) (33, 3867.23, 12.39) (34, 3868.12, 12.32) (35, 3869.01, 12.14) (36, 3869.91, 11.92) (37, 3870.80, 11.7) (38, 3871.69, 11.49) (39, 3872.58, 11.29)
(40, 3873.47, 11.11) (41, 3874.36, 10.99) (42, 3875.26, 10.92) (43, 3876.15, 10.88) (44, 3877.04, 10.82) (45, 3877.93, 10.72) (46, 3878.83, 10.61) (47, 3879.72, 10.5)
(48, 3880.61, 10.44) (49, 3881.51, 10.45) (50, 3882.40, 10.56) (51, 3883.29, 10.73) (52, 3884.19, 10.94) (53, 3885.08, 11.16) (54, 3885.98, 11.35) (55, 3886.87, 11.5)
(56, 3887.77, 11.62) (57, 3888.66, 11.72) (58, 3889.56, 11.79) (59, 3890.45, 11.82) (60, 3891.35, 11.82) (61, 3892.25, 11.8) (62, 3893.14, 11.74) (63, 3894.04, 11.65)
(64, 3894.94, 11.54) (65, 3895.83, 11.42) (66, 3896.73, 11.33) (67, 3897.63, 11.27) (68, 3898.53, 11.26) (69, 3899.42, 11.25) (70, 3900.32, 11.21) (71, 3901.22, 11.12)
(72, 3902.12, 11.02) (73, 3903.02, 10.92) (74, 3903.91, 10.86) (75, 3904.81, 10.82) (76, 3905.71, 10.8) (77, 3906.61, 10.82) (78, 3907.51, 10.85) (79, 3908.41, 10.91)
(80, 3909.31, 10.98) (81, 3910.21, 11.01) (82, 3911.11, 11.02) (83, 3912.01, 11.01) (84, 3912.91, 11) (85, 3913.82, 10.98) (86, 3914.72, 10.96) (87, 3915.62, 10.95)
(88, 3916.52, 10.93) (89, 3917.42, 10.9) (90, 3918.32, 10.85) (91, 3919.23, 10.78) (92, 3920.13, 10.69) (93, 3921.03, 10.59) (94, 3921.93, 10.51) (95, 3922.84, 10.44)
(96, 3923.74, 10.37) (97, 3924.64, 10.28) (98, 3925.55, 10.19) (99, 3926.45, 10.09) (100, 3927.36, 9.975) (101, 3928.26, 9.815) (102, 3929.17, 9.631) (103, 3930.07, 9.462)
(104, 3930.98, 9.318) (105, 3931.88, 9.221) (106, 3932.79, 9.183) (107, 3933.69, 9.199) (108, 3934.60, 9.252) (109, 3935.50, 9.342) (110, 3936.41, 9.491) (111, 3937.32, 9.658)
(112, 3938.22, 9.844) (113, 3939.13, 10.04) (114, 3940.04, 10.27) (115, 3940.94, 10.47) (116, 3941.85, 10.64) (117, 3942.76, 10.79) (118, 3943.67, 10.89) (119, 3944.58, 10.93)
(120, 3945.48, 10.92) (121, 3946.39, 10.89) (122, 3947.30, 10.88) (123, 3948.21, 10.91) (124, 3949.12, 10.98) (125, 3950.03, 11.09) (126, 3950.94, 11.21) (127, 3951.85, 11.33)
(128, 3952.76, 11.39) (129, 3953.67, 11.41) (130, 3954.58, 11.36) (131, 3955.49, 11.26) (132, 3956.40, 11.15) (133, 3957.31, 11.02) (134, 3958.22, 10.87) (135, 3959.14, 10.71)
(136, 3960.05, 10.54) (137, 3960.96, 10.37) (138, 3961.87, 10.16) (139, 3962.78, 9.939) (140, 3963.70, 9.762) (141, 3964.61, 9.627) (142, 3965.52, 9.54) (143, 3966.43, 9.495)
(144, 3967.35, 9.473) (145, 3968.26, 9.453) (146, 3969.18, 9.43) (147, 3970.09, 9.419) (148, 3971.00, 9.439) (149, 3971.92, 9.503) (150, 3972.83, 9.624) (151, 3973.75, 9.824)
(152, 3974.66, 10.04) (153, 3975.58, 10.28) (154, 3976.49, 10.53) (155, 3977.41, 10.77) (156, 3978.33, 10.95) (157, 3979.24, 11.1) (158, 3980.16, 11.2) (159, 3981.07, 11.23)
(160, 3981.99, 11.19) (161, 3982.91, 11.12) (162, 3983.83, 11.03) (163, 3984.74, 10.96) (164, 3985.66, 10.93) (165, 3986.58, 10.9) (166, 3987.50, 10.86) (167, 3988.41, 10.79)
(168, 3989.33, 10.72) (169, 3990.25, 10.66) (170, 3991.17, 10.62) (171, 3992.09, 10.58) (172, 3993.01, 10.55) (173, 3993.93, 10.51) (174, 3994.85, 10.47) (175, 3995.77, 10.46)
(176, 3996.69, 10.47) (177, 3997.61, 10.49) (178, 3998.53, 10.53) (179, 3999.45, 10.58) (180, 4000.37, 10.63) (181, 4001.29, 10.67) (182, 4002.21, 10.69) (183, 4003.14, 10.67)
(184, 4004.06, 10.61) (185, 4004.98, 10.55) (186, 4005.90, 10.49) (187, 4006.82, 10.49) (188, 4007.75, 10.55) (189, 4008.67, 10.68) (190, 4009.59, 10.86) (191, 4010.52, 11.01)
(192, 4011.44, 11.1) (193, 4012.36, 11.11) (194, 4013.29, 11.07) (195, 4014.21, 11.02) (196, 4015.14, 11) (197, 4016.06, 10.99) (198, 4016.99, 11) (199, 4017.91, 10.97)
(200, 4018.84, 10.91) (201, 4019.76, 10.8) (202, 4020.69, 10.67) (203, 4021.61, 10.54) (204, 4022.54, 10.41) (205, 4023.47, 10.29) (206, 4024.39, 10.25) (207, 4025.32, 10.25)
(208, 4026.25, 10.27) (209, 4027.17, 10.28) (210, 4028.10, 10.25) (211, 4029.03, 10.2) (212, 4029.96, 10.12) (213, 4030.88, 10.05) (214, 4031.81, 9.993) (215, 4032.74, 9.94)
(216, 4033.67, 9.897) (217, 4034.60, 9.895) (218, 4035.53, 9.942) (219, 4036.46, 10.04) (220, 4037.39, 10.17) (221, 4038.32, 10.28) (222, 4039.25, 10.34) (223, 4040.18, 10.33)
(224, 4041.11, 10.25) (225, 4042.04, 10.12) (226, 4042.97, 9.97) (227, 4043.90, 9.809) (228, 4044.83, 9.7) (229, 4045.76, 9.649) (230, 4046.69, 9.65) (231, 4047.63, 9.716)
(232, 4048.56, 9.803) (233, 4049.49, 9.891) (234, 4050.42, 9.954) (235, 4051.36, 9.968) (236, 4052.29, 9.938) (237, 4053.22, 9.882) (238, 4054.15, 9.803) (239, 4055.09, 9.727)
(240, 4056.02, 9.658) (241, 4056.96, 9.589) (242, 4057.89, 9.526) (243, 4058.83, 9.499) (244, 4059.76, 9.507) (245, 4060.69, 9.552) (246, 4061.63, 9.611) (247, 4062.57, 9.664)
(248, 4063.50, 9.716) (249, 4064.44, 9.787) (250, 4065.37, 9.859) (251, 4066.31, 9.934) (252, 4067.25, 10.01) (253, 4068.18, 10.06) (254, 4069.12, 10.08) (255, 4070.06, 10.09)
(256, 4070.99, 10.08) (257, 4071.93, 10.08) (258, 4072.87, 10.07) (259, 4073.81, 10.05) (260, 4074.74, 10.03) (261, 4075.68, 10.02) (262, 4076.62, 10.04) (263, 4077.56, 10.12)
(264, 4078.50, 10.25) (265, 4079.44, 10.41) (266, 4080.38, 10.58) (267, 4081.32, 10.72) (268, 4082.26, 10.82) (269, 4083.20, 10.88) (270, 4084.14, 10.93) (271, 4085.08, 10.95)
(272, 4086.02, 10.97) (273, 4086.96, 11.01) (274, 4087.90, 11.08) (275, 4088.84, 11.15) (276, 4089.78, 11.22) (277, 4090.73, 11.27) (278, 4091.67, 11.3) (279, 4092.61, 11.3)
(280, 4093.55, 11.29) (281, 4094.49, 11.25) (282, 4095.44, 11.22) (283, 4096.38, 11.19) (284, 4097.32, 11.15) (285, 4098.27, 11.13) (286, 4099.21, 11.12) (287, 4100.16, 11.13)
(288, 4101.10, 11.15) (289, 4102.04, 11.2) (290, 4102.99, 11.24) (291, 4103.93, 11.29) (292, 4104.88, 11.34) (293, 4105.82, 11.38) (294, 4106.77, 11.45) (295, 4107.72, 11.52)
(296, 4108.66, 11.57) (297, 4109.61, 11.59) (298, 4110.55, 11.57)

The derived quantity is 1.03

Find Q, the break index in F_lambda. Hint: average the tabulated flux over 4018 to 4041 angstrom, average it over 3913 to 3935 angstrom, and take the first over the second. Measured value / 1.01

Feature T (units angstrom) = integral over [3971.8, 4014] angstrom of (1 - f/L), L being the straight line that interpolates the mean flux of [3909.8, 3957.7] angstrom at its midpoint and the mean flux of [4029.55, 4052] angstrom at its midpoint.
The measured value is -1.9 angstrom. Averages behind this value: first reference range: 10.5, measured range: 10.7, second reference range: 9.98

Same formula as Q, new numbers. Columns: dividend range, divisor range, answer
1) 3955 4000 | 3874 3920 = 0.94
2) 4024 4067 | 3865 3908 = 0.88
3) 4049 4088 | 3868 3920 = 0.91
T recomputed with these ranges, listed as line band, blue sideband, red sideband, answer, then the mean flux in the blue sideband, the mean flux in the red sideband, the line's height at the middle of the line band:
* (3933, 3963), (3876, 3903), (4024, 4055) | 0.4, 11.2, 10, 10.7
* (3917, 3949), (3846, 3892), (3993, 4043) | 1.9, 11.1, 10.5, 10.9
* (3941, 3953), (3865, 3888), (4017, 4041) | -0.2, 11.3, 10.3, 10.8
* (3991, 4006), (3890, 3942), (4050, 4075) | -0.6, 10.6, 9.84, 10.2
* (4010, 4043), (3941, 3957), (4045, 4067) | -1.1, 11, 9.73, 10.1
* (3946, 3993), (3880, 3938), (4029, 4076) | -0.8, 10.7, 9.91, 10.4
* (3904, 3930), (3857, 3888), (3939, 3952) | 0.8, 11.2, 10.8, 11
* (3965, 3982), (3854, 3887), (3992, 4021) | 1.2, 11.2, 10.7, 10.8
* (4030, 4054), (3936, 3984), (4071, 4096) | 1.5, 10.5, 10.7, 10.6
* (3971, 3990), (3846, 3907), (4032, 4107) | 0.1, 11.2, 10.4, 10.7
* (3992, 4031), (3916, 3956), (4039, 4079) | -2.0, 10.4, 9.89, 10.1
